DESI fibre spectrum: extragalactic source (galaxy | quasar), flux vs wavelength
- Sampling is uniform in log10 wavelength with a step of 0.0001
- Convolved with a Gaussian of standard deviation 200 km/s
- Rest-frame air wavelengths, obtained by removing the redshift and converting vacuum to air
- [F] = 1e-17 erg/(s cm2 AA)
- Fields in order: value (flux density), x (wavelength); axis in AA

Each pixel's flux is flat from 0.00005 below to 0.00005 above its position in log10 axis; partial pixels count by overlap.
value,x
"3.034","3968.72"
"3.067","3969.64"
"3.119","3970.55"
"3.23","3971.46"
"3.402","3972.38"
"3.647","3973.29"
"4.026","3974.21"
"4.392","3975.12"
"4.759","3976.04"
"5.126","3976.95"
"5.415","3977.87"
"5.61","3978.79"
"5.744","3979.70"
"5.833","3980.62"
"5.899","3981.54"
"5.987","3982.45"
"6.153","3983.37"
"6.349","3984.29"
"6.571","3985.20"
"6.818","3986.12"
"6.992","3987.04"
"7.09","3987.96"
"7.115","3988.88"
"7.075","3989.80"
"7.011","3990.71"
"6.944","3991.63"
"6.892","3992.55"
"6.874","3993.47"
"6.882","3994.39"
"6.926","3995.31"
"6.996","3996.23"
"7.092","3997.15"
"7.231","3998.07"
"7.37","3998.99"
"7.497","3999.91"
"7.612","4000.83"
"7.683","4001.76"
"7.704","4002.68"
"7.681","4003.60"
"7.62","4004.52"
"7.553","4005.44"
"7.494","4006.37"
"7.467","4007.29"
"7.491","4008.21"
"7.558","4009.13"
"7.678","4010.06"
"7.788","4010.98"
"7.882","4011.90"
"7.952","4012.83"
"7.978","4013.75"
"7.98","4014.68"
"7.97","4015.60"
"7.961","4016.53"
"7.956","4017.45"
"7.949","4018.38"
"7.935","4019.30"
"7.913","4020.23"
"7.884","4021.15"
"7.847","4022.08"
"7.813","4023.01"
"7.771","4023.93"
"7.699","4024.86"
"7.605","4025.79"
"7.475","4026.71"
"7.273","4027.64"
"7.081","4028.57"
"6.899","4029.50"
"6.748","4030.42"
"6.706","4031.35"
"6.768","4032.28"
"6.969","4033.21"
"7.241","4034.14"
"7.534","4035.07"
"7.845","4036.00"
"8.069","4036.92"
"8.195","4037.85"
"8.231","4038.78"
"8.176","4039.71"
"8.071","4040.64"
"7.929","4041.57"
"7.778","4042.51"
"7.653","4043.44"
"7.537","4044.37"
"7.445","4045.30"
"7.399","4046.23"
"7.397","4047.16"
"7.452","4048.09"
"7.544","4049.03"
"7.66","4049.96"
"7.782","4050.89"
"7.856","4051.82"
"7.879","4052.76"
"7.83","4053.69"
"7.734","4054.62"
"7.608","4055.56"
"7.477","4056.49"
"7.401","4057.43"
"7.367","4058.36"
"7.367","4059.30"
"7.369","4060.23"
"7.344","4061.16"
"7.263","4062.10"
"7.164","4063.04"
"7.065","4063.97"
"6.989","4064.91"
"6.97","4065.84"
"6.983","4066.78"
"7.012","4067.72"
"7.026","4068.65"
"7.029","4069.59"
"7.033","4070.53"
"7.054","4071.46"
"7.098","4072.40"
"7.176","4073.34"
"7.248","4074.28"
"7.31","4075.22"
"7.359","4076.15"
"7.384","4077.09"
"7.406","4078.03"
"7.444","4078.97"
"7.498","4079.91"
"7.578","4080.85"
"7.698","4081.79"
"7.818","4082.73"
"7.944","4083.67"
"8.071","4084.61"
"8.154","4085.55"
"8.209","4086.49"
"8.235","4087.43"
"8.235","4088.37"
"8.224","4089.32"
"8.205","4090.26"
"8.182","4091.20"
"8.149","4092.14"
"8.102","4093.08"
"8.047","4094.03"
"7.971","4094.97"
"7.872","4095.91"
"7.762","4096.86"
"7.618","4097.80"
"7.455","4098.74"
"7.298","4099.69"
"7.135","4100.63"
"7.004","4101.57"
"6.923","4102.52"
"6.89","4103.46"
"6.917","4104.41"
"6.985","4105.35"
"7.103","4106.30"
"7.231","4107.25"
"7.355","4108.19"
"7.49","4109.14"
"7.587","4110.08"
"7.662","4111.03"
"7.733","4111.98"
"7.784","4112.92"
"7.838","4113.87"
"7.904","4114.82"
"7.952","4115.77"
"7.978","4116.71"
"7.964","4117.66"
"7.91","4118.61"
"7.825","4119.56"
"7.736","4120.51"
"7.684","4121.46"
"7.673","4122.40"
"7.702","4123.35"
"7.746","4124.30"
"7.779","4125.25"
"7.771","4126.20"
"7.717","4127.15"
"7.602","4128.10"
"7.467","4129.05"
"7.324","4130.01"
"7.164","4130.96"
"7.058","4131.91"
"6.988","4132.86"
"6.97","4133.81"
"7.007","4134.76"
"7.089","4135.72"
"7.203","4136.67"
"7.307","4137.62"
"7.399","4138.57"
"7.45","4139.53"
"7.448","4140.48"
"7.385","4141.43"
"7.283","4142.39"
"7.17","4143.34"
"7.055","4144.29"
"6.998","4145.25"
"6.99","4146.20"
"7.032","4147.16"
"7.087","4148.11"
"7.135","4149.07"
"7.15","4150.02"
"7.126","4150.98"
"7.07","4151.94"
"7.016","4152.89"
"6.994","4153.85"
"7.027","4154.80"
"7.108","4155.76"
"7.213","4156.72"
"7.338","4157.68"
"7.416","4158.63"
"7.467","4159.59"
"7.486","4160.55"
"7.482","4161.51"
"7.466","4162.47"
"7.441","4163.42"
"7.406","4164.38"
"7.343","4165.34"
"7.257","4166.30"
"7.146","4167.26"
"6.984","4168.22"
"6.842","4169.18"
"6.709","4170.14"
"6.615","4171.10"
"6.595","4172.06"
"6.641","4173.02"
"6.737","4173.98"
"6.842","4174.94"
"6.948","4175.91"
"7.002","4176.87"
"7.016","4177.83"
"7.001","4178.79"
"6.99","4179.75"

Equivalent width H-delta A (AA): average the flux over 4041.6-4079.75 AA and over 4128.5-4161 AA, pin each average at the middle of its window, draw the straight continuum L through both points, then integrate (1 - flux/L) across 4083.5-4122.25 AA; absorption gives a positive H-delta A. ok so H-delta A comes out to -2.3 AA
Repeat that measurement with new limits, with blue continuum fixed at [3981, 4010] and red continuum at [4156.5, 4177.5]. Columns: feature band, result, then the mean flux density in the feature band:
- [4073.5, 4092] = -1.8 AA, 7.8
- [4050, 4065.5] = -0.8 AA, 7.47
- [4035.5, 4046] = -1.2 AA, 7.89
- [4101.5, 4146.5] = -2.1 AA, 7.43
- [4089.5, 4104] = -1.1 AA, 7.65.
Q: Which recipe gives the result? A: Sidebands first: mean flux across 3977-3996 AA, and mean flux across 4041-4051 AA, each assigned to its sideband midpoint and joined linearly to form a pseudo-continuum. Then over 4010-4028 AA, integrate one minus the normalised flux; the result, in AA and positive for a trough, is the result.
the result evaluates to -1.9 AA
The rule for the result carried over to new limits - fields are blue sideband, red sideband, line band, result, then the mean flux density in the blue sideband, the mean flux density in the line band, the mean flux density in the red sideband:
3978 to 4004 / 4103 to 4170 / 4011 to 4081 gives -4.9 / 6.82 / 7.51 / 7.36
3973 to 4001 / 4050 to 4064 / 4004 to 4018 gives -2.1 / 6.33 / 7.75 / 7.52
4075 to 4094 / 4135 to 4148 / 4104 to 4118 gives 0.0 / 7.87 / 7.57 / 7.21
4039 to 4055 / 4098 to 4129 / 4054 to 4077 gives 1.3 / 7.72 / 7.23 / 7.54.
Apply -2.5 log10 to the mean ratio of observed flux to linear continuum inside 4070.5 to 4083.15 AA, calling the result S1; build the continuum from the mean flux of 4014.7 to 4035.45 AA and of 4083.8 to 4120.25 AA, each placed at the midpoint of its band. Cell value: 0.04 mag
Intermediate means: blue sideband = 7.51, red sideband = 7.71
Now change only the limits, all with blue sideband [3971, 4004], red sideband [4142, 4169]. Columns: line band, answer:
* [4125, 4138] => -0.04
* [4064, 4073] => -0.05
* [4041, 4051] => -0.15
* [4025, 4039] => -0.13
